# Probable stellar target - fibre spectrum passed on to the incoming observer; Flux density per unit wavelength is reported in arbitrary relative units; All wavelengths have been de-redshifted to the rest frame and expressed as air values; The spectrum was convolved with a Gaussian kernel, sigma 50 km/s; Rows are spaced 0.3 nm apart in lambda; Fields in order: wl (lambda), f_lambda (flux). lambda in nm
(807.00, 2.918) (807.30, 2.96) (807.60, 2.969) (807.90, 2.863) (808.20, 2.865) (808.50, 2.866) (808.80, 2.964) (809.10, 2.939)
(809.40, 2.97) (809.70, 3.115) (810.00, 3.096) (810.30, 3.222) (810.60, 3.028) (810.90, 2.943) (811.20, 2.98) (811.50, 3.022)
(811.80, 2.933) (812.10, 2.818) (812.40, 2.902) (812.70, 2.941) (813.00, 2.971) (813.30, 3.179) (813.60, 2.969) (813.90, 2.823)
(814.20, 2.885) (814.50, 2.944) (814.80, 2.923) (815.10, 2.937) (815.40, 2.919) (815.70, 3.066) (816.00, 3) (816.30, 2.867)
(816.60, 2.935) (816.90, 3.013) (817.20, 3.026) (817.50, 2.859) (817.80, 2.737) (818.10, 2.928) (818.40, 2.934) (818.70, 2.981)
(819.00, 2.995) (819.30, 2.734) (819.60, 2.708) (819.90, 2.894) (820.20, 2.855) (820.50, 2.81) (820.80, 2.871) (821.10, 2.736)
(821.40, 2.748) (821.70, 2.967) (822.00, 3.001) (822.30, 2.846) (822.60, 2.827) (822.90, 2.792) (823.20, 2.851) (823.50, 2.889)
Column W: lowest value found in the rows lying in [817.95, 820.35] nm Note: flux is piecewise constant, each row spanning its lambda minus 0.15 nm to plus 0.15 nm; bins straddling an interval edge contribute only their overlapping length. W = 2.708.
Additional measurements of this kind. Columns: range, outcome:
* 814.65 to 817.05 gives 2.867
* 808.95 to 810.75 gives 2.939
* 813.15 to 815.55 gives 2.823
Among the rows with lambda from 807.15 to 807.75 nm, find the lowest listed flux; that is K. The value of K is 2.96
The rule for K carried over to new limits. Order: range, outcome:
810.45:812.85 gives 2.818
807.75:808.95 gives 2.863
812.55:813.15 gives 2.941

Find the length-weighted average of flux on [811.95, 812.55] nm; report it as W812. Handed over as 2.86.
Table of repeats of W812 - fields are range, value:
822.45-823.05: 2.81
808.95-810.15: 3.03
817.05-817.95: 2.87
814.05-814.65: 2.91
